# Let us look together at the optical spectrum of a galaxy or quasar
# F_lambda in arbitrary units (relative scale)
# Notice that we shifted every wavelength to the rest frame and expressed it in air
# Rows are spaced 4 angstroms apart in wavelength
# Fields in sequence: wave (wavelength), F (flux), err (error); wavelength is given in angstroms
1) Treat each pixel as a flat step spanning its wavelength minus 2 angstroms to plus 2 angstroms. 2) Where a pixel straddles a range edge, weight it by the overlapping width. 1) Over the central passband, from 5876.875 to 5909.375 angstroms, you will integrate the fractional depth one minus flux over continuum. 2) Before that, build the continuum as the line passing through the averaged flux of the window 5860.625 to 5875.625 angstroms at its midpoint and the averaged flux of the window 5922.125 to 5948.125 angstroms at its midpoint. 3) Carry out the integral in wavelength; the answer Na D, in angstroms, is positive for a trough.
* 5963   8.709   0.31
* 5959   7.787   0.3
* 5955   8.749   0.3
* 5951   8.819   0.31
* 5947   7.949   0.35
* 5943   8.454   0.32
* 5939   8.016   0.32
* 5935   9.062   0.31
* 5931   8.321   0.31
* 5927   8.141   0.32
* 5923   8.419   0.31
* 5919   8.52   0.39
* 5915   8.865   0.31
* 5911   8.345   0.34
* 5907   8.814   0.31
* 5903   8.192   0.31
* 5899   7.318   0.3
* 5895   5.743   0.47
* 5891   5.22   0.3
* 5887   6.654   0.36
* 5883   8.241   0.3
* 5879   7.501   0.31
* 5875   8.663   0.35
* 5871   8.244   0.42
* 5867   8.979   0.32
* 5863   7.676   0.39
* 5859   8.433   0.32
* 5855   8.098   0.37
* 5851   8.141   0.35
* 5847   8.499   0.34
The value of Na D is 4.4 angstroms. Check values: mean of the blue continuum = 8.37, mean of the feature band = 7.23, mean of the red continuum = 8.35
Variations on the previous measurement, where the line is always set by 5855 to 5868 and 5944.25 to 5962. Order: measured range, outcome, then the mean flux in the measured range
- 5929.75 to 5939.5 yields -0.25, 8.55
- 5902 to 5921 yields -0.57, 8.57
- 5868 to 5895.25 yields 3.13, 7.34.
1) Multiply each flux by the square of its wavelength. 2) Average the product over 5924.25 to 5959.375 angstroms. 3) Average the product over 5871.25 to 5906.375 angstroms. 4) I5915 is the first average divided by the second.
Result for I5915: 1.2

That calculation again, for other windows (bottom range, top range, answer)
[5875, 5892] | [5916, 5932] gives 1.18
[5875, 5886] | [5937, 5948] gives 1.05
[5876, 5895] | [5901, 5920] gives 1.25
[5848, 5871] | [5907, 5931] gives 1.05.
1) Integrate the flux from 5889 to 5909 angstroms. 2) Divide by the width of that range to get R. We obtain 7.06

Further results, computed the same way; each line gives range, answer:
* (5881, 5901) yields 6.64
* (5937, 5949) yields 8.14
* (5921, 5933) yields 8.29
